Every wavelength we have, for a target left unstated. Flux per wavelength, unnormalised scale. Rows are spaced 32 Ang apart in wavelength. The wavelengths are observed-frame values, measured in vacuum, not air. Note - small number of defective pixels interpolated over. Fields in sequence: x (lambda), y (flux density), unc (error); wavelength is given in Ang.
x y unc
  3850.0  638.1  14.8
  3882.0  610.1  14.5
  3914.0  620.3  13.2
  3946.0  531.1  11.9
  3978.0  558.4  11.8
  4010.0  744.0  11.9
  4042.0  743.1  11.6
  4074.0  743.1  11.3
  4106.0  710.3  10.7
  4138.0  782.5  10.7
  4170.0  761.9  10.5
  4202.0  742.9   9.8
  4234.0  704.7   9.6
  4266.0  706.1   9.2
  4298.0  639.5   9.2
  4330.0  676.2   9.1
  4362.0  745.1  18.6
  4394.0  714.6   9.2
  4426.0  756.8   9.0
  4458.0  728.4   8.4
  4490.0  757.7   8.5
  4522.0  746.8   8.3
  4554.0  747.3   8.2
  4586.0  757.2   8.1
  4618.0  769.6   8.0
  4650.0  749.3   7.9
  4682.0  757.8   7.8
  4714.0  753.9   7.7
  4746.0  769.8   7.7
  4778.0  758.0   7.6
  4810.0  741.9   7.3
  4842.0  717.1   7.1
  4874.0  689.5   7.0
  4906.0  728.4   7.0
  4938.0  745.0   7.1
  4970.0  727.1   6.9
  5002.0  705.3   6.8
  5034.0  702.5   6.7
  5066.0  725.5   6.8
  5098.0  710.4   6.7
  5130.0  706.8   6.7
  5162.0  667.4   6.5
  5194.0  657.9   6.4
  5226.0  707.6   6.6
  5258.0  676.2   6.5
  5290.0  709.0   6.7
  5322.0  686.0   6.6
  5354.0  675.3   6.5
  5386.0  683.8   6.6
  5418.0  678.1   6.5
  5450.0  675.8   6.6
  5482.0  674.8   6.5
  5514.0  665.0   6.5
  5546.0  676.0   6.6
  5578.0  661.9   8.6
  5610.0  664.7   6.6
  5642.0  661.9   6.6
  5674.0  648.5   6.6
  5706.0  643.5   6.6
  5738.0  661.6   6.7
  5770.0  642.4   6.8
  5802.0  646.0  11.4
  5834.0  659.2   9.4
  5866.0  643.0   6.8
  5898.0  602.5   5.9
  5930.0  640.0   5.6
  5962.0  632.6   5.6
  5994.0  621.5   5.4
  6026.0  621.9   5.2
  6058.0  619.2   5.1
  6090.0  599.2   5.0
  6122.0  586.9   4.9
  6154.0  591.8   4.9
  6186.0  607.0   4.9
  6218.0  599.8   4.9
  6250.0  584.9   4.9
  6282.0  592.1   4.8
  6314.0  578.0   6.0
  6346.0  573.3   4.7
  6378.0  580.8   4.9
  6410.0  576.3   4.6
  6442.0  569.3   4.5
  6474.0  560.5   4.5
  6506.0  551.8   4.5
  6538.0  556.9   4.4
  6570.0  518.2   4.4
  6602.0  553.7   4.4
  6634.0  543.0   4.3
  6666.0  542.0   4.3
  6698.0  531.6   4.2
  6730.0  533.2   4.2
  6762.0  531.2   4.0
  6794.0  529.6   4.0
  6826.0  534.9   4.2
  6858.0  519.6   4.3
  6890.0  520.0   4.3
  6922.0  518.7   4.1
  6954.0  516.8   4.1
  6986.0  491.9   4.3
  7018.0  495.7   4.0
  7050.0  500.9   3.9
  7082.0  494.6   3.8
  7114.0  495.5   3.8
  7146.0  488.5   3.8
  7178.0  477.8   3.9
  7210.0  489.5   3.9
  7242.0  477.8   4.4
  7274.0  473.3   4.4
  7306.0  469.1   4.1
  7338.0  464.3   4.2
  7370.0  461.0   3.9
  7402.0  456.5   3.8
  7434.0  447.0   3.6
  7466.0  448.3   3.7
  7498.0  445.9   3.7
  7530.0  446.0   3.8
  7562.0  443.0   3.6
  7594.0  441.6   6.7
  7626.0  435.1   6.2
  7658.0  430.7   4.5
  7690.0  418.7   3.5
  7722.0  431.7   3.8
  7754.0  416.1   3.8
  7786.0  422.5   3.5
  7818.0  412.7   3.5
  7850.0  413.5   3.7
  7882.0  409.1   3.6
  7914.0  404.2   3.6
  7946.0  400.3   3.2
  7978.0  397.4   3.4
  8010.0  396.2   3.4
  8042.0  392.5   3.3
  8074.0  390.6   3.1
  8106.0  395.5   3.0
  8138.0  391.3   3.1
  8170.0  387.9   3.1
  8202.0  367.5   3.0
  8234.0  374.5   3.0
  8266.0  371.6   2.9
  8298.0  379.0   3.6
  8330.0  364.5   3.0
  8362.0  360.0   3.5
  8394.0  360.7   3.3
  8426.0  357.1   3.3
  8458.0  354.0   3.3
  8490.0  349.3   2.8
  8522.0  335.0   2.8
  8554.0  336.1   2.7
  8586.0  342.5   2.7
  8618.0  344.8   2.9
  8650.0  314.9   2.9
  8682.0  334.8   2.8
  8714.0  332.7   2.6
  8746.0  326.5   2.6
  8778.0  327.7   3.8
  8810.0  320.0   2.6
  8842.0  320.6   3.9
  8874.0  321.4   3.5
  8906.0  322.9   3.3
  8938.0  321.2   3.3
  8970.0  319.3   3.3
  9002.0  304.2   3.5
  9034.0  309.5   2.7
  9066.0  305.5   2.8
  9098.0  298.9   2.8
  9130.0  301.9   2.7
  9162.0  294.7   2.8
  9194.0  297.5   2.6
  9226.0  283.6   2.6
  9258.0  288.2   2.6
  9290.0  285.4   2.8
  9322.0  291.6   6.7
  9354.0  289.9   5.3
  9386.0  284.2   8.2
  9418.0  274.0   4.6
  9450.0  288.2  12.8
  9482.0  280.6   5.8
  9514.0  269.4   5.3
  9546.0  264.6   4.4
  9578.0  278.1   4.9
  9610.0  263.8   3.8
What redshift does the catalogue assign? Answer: 0.00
